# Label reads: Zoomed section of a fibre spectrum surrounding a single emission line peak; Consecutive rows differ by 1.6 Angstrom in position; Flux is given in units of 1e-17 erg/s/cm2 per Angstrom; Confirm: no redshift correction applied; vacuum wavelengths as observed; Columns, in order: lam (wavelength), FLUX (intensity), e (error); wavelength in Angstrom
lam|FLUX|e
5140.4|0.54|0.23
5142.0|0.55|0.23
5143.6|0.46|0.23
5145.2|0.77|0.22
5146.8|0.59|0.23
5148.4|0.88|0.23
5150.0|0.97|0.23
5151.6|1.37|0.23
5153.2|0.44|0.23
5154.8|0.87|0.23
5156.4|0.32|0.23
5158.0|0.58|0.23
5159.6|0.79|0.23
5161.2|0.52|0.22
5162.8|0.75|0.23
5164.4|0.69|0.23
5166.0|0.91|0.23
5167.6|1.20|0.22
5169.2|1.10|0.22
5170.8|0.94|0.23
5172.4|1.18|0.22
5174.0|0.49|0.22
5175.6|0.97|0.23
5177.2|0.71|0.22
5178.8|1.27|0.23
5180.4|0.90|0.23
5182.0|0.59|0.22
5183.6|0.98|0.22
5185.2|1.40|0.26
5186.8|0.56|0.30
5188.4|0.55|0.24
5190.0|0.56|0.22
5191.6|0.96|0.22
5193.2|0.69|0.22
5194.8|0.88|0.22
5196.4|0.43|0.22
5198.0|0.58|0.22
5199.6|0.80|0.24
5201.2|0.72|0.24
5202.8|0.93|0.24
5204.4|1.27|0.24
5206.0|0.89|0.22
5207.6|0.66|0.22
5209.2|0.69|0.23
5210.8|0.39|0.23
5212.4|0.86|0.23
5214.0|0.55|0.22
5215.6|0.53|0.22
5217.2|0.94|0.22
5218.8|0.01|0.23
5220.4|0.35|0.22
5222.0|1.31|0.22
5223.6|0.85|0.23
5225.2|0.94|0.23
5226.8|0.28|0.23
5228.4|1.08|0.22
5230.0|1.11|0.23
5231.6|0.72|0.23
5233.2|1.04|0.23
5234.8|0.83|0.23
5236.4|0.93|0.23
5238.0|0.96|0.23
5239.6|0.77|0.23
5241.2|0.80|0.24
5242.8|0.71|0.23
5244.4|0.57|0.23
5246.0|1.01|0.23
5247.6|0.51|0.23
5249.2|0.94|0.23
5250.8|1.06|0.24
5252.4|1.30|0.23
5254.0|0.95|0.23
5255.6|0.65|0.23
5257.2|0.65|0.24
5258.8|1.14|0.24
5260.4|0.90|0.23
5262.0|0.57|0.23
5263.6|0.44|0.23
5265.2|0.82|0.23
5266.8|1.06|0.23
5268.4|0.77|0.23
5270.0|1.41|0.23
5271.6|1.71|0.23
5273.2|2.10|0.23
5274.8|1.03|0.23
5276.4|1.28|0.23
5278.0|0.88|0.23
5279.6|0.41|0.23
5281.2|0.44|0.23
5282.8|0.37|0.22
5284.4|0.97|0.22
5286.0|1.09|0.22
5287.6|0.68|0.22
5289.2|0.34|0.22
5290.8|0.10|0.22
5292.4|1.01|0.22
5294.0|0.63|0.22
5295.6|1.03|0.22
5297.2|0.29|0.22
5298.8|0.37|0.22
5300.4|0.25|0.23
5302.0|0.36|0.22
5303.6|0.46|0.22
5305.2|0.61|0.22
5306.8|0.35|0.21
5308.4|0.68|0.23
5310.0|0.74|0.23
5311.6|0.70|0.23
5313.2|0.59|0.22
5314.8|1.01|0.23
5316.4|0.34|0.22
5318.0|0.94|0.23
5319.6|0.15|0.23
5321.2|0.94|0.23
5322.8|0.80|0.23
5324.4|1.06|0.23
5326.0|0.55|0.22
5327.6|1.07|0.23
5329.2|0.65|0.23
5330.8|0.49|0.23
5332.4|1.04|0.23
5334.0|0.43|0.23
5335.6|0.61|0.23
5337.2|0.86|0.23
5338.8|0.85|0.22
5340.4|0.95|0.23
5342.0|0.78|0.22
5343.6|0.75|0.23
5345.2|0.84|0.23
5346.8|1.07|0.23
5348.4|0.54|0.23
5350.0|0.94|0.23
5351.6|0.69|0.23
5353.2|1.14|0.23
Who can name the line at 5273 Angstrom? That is [O II]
